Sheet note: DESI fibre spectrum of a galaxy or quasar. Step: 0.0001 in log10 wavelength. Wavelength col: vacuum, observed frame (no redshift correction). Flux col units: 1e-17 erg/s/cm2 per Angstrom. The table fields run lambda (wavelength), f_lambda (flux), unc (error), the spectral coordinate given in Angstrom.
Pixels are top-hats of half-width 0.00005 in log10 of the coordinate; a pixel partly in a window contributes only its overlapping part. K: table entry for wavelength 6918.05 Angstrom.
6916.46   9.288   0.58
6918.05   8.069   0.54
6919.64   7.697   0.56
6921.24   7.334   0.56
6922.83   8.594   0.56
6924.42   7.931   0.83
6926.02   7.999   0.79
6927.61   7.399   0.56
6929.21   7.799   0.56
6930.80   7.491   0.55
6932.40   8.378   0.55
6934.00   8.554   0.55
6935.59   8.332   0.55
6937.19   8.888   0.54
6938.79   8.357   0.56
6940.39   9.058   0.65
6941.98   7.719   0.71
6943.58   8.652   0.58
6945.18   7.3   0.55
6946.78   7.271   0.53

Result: 8.069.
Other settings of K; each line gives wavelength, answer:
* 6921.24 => 7.334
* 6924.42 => 7.931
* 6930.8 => 7.491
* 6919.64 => 7.697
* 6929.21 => 7.799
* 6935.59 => 8.332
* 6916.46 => 9.288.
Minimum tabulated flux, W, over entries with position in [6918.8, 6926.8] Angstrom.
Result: 7.334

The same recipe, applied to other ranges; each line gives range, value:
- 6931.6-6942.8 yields 7.719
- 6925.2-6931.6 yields 7.399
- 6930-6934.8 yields 7.491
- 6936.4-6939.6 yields 8.357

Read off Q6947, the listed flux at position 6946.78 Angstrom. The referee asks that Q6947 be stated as 7.271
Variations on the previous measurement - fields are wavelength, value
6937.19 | 8.888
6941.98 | 7.719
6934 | 8.554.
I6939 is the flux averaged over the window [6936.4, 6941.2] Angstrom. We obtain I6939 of 8.77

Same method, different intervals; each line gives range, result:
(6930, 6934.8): 8.15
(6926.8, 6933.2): 7.77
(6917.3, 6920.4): 7.89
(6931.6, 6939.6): 8.5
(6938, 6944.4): 8.45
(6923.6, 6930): 7.78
